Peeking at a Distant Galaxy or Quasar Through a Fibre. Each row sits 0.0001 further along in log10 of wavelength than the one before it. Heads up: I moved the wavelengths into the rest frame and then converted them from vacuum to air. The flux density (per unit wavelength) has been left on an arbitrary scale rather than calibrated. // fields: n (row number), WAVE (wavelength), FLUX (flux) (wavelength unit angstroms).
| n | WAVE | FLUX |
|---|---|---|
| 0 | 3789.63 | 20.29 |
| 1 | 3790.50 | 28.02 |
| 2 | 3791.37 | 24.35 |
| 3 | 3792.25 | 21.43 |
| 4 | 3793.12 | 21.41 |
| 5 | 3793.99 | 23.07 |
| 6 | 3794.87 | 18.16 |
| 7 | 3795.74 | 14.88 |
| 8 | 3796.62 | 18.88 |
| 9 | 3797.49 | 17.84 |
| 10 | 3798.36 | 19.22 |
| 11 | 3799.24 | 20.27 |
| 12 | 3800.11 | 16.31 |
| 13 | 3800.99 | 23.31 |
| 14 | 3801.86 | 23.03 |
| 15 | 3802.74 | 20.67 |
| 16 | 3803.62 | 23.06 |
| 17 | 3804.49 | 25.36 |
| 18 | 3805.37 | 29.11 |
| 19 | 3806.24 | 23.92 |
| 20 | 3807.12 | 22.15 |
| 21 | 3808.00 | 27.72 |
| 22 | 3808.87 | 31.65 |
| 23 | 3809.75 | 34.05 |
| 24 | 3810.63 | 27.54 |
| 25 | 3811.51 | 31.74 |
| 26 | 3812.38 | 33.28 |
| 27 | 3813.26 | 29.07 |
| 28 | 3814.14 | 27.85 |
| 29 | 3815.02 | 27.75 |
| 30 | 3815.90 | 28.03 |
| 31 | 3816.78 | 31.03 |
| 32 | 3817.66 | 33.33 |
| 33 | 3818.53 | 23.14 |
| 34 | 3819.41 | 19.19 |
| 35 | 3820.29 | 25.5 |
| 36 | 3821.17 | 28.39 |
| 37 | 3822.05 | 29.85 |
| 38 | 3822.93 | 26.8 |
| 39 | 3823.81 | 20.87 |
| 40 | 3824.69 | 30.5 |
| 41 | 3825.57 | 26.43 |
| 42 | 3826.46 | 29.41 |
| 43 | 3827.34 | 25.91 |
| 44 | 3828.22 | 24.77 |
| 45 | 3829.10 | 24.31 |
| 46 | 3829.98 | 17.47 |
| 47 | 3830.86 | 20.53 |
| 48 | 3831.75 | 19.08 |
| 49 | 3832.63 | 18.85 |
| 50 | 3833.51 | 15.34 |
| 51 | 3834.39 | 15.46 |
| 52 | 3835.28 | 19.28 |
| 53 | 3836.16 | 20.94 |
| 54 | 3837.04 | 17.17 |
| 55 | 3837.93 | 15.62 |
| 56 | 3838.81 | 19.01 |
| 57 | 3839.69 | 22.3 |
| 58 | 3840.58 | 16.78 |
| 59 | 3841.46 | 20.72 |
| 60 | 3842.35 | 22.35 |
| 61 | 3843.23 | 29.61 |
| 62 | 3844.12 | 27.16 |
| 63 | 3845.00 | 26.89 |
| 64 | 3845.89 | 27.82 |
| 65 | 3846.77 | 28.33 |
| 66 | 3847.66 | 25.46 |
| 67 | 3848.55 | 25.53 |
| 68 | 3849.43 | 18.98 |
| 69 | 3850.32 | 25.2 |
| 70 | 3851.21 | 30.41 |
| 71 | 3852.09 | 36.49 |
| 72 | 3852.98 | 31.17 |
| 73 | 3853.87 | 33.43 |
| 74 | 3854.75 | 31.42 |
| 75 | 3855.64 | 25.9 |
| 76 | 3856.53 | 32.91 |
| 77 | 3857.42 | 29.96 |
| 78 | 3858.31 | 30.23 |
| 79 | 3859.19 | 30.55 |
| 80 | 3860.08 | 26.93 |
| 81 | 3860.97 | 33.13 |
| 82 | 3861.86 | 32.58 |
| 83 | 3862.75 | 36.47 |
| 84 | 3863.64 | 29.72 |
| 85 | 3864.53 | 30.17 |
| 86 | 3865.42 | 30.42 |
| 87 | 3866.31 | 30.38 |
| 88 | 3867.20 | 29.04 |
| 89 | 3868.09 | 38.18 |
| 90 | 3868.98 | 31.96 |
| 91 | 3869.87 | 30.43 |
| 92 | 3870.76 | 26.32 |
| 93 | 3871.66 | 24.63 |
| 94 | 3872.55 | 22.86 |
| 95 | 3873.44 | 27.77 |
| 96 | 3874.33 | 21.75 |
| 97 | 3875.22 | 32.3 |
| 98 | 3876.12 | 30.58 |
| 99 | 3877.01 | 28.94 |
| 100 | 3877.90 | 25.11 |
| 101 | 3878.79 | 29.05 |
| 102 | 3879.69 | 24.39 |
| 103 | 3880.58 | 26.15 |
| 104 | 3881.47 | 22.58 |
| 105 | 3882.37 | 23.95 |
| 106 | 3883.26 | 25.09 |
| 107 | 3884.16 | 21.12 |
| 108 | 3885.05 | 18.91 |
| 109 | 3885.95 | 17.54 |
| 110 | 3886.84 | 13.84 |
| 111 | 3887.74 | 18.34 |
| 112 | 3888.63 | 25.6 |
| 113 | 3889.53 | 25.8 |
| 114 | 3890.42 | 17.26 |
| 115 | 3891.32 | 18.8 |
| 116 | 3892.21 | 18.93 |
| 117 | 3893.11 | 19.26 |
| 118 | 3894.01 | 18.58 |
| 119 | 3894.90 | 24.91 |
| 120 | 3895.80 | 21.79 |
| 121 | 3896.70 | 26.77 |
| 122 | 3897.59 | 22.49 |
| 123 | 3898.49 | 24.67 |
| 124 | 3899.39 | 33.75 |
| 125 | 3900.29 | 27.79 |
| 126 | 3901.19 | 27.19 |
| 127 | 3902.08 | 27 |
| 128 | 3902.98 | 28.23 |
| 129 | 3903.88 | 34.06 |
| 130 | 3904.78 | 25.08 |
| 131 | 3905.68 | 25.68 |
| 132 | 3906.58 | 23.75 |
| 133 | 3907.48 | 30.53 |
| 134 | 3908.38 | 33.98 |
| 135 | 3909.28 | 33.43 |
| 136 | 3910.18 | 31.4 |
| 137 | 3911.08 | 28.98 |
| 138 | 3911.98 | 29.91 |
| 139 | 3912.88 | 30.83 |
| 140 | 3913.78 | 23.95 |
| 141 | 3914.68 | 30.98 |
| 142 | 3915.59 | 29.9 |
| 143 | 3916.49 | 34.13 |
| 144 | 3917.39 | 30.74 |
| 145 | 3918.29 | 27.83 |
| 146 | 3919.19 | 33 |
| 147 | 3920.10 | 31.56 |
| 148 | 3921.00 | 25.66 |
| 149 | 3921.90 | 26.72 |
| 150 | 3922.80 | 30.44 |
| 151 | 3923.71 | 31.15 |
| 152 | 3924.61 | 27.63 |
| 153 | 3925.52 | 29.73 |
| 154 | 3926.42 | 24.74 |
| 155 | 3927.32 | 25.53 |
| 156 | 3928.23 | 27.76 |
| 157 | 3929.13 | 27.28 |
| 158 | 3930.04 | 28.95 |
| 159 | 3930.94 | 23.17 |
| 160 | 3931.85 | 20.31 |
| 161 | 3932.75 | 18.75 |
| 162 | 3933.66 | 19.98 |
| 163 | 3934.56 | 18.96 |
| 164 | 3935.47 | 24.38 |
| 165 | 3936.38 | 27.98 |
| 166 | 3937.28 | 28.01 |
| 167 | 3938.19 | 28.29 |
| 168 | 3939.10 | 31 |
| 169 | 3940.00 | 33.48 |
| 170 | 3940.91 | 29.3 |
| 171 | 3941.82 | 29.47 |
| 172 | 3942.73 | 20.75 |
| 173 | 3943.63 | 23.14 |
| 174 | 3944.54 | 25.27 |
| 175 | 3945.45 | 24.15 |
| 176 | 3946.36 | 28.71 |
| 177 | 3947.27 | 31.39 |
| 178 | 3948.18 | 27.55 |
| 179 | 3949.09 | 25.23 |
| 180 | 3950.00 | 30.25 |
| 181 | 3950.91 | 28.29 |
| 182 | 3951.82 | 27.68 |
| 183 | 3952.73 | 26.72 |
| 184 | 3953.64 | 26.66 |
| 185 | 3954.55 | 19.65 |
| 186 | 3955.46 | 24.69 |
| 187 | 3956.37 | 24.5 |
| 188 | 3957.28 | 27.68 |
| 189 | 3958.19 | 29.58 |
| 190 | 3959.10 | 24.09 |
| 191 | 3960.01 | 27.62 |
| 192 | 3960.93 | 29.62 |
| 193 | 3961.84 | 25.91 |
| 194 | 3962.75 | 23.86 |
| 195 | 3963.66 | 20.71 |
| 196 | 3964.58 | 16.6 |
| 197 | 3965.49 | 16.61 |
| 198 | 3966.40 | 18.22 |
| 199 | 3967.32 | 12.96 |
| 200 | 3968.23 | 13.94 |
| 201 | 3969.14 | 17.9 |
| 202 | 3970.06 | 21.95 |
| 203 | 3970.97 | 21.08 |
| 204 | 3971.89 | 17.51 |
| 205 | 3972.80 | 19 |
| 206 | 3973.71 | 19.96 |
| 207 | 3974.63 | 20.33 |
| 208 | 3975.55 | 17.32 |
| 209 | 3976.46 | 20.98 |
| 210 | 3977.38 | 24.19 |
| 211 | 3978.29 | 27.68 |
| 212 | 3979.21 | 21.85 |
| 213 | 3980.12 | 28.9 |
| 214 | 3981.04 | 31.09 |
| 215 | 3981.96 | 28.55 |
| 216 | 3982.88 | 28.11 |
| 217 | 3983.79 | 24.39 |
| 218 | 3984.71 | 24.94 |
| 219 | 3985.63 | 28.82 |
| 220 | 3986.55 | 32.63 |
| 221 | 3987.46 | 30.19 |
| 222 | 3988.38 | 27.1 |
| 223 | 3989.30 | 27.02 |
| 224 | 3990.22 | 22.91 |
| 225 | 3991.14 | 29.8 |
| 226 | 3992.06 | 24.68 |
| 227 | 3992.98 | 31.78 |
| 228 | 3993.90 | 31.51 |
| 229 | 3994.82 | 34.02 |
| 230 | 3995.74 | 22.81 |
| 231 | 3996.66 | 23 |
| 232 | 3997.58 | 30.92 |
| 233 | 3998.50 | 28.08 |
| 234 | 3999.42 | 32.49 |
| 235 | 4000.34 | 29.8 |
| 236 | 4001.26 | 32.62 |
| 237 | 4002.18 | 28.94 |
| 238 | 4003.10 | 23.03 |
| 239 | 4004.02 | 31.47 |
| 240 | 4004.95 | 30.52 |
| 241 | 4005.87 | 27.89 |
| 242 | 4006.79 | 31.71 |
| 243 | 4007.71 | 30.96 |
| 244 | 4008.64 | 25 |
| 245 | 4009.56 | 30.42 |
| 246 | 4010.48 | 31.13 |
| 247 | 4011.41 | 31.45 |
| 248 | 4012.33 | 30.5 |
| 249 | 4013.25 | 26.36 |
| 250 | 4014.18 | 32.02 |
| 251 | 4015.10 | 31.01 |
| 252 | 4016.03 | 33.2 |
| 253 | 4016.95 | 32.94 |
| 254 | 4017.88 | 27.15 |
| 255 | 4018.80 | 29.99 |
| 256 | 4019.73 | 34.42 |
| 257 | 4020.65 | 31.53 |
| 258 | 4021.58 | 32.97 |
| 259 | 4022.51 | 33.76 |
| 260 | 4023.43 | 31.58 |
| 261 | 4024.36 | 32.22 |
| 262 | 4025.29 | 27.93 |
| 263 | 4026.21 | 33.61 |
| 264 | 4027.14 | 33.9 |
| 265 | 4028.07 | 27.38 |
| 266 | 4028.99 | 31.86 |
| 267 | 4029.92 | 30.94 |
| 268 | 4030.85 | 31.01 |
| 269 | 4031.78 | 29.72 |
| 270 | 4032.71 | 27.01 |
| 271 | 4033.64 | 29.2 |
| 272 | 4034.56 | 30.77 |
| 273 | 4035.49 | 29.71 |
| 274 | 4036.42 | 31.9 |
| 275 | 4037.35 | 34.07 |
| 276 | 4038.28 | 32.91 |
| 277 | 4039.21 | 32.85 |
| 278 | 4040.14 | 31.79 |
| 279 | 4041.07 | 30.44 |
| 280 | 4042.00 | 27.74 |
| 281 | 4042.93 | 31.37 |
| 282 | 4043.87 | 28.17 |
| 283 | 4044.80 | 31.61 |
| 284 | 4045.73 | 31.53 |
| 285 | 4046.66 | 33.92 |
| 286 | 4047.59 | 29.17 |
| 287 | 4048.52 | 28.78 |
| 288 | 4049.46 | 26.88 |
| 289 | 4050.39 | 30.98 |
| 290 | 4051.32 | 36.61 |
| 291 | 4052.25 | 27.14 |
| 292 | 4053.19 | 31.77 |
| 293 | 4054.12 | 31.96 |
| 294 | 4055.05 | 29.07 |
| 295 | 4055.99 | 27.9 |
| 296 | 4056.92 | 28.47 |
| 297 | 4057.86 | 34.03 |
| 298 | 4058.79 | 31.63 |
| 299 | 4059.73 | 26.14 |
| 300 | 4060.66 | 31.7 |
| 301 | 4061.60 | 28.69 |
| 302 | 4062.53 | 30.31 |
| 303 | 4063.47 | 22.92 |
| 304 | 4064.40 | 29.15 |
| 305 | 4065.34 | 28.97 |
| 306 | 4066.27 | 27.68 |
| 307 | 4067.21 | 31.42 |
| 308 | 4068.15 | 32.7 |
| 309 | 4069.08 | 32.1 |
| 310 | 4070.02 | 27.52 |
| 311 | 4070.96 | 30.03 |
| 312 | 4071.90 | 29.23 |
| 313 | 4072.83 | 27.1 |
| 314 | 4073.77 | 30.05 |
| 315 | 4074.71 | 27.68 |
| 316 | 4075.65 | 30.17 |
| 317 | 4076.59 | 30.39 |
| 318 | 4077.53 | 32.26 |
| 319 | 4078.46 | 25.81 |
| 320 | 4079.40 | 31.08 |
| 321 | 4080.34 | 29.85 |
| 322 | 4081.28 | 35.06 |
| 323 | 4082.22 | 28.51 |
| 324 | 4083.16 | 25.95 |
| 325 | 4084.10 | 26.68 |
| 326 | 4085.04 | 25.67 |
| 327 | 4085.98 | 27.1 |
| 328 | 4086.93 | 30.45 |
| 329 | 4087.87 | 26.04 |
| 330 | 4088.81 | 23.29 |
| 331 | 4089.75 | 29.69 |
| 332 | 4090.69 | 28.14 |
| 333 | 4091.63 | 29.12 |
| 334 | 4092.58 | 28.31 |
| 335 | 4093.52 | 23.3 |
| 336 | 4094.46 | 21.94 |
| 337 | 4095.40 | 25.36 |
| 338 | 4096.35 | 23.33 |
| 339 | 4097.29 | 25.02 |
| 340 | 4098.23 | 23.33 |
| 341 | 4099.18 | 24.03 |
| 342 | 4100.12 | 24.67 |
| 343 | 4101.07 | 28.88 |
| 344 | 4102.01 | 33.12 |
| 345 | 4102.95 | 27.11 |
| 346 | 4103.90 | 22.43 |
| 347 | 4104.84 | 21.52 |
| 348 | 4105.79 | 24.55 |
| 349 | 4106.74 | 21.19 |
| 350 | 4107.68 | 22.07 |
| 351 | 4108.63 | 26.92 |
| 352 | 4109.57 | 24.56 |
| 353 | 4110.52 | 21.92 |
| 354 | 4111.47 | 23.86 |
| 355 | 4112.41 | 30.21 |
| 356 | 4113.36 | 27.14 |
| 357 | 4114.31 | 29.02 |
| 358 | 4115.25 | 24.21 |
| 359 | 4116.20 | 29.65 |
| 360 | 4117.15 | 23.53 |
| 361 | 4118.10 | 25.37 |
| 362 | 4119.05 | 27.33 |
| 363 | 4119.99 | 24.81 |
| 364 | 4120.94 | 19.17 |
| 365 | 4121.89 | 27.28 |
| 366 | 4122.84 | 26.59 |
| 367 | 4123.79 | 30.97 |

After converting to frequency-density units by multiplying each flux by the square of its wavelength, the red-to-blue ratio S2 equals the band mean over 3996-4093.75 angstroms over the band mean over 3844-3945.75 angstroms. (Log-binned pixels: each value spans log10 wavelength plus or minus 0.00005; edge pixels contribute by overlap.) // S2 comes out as 1.19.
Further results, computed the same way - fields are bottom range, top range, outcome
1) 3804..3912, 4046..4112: 1.19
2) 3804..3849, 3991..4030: 1.33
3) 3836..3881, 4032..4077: 1.20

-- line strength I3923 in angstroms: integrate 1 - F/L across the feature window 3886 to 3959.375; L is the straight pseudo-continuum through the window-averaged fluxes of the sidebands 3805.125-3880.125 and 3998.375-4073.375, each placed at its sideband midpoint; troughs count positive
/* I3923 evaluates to 4.7 angstroms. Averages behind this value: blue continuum 26.8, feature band 26.4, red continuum 30.3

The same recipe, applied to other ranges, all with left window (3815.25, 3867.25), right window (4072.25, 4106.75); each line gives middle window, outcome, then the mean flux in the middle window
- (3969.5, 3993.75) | 1.3 angstroms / 25.2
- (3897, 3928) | -3.0 angstroms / 28.9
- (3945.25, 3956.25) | -0.1 angstroms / 26.7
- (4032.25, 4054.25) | -3.2 angstroms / 30.7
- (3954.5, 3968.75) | 2.3 angstroms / 22.3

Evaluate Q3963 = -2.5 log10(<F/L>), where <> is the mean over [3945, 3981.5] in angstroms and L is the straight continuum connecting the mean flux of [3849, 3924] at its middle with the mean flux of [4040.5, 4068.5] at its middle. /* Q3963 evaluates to 0.21 mag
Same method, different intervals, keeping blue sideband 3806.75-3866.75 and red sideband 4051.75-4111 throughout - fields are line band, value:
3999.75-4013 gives -0.090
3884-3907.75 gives 0.136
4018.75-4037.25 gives -0.139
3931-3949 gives 0.050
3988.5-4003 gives -0.049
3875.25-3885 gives 0.041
